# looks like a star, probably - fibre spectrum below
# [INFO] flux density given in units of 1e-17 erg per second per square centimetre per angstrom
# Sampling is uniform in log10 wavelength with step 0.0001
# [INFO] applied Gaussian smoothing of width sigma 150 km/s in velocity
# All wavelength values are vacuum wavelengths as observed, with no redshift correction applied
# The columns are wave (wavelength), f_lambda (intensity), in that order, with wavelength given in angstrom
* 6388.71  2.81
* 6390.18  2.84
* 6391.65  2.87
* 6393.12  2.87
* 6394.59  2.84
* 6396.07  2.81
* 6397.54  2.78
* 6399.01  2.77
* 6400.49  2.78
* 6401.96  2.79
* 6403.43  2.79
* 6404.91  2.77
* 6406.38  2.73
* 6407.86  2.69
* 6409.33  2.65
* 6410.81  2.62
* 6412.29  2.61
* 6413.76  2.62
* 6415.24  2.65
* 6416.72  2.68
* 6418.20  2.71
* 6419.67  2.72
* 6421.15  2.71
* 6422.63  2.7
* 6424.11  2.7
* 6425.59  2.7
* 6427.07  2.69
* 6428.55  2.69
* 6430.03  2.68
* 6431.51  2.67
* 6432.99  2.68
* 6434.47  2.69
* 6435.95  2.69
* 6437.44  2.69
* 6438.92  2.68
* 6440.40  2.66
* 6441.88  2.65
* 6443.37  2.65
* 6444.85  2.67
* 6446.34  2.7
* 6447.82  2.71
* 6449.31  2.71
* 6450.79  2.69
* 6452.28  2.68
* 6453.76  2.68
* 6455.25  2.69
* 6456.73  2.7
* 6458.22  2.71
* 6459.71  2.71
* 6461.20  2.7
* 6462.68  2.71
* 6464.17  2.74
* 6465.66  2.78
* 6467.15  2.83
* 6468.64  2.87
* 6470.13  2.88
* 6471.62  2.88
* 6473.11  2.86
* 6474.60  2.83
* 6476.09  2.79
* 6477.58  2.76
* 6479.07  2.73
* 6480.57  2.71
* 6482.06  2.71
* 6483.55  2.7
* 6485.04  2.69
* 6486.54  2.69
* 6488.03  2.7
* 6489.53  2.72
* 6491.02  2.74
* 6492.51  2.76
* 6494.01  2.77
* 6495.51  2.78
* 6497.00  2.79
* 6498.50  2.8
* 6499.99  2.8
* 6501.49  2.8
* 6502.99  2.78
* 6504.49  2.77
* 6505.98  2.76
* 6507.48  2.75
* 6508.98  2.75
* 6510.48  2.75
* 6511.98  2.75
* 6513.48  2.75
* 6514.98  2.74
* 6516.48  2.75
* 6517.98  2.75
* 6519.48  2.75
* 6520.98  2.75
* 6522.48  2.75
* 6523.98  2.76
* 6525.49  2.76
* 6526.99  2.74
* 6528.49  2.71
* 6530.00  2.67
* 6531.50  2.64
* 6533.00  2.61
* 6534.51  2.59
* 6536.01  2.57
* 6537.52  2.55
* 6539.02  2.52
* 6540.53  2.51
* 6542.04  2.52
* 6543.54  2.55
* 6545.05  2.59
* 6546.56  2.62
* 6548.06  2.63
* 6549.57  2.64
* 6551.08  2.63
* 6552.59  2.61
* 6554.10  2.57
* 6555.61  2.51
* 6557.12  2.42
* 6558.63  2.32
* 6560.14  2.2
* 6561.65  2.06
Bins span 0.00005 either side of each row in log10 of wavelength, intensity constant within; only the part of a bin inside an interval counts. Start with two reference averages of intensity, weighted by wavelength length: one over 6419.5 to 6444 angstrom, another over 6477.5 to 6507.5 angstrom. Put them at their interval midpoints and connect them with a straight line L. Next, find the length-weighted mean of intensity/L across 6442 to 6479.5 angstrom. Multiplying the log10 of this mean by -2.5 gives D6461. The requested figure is -0.012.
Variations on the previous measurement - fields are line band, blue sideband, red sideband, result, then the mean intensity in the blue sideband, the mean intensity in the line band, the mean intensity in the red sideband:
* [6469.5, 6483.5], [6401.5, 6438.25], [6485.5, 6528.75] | -0.02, 2.69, 2.79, 2.75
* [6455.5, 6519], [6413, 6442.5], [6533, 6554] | -0.05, 2.68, 2.76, 2.58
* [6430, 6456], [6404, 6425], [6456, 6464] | 0.01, 2.68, 2.68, 2.71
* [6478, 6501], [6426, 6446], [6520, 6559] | -0.04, 2.68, 2.74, 2.61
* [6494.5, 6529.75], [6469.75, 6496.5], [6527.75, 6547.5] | -0.04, 2.76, 2.76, 2.59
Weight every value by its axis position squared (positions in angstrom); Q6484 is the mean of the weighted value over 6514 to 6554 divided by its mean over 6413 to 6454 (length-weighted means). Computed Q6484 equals 1.0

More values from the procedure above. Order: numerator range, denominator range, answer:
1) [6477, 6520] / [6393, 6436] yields 1.04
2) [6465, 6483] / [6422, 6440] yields 1.06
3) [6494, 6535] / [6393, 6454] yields 1.04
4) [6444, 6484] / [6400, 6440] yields 1.03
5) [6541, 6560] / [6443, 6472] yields 0.96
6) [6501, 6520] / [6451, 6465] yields 1.04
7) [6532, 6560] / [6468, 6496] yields 0.94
